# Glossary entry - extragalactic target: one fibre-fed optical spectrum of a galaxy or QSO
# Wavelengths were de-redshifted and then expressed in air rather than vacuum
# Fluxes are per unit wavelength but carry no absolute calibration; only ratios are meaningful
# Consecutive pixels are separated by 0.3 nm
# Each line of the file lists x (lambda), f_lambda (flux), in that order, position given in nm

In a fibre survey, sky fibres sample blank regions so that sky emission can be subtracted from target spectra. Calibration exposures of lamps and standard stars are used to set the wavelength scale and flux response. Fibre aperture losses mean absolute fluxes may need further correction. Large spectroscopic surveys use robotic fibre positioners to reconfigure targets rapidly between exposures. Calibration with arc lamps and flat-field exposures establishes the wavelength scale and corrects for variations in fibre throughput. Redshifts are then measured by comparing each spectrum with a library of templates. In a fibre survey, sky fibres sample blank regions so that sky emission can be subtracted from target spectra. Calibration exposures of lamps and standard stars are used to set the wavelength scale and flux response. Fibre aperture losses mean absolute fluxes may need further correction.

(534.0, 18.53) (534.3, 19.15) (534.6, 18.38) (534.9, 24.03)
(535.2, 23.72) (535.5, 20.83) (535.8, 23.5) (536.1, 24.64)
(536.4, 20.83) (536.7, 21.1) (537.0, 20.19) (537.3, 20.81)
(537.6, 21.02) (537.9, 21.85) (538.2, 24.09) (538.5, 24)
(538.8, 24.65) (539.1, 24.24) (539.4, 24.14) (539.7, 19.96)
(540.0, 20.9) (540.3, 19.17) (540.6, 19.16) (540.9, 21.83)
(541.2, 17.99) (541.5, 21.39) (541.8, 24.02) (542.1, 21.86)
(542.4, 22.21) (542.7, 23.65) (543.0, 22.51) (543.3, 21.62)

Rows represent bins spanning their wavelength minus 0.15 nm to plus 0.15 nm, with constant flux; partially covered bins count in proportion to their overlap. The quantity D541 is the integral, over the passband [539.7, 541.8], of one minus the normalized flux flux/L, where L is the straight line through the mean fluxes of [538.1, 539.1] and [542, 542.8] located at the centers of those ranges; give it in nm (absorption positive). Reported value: 0.264 nm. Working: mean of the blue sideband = 24.3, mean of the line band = 20.3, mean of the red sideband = 22.6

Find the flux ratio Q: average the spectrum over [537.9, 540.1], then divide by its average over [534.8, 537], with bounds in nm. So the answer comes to 1.0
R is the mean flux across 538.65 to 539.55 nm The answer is 24.3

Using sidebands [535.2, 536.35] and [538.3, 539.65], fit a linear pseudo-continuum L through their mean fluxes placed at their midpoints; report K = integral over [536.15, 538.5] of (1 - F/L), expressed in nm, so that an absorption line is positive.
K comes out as 0.17 nm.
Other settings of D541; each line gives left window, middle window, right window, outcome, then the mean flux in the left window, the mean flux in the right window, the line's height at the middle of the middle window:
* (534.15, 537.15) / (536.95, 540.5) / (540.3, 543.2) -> -0.087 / 21.6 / 21.5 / 21.6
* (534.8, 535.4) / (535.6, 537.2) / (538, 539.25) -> 0.123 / 23.6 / 24.1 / 23.8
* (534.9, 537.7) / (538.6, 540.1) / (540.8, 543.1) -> -0.064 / 22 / 21.9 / 21.9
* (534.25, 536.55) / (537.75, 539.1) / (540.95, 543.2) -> -0.107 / 22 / 21.9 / 22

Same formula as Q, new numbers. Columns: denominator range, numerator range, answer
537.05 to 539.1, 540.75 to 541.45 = 0.89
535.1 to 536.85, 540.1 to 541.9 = 0.92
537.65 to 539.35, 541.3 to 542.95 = 0.95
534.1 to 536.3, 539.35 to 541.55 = 0.93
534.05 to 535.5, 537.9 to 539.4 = 1.14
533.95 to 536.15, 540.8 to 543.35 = 1.01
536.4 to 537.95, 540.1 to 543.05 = 1.02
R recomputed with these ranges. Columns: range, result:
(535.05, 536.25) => 23.2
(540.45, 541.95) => 20.9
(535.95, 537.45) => 21.5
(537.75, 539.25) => 23.8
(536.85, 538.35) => 21.6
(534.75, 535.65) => 22.9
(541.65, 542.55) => 22.7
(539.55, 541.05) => 20.2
